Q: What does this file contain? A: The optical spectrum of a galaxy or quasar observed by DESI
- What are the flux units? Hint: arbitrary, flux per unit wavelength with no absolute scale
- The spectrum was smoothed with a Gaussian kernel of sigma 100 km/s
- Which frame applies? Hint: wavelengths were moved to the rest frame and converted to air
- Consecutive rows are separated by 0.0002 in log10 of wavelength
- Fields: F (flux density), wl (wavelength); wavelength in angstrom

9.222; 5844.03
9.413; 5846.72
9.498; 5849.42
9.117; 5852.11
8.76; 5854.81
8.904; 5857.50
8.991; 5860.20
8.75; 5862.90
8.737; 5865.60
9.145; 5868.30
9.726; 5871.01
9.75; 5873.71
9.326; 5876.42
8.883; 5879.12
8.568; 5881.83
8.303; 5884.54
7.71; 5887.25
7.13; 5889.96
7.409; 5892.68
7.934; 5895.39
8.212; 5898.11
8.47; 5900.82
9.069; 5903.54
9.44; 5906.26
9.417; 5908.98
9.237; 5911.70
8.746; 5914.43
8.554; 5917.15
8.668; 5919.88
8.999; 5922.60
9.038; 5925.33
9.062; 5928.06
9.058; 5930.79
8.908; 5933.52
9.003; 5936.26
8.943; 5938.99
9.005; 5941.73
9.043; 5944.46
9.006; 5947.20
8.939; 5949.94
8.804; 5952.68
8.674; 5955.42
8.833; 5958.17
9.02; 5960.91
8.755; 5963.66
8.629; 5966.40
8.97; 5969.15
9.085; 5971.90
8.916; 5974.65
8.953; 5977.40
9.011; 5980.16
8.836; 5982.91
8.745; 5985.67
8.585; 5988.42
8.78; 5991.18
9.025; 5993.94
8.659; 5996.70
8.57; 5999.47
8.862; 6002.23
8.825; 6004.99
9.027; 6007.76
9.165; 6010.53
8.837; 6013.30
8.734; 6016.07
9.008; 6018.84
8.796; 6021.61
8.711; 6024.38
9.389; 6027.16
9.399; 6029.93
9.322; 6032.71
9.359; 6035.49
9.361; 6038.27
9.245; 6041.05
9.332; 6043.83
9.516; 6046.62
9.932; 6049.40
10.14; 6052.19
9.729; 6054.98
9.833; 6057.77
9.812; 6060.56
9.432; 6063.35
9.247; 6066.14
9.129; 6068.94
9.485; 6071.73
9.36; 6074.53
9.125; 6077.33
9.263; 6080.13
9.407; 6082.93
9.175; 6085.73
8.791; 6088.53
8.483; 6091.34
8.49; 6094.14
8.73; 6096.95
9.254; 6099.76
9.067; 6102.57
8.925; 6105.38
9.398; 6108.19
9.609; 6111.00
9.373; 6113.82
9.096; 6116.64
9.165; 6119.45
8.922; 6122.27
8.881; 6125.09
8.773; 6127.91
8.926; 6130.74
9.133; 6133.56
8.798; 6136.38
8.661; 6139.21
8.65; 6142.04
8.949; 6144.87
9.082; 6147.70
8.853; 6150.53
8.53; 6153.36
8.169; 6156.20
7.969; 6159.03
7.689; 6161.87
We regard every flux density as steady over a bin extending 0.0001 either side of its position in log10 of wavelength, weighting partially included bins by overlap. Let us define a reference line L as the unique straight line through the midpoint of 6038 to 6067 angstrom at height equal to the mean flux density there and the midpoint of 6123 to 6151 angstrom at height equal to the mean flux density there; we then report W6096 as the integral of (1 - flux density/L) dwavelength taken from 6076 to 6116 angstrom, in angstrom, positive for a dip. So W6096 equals 0.66 angstrom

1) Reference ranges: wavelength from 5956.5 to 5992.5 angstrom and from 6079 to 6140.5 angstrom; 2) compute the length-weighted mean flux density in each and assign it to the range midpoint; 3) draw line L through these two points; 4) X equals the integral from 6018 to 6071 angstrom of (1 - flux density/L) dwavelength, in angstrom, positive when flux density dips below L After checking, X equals -2.8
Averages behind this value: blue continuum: 8.85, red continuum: 9.01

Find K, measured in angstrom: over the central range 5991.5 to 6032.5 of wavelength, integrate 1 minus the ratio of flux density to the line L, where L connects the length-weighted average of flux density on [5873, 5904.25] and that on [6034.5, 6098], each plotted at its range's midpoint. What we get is 0.4 angstrom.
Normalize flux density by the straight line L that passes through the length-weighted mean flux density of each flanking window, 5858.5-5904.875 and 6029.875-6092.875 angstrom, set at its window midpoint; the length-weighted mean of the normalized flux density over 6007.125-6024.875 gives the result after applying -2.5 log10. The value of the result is 0.03 mag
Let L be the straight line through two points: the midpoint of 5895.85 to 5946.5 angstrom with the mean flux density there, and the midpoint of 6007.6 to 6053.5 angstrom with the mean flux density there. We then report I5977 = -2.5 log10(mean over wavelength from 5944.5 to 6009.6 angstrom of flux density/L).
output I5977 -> 0.03 mag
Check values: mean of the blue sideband 8.92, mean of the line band 8.85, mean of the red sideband 9.26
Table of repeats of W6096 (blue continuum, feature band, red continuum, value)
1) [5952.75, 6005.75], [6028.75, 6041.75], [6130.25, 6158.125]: -0.8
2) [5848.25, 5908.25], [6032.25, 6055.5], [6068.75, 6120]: -1.3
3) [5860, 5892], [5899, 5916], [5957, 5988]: -0.5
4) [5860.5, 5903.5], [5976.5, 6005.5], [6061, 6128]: 0.2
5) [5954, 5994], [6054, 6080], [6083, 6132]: -1.4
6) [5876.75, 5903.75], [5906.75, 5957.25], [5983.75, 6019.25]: -3.2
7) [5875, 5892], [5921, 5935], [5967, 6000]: -0.8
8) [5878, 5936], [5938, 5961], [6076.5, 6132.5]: -0.5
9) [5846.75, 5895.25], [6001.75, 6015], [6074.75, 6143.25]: -0.1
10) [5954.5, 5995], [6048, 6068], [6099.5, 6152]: -1.7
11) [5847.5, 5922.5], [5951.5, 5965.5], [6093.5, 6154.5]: 0.0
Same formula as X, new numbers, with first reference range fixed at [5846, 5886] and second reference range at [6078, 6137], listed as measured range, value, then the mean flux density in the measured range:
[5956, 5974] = 0.3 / 8.87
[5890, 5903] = 1.5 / 7.98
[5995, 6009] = 0.4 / 8.79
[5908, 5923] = 0.2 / 8.92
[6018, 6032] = -0.1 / 9.08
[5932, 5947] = 0.1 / 8.98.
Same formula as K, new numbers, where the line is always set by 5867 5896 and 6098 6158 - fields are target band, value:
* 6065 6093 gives -0.84 angstrom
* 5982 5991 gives 0.00 angstrom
